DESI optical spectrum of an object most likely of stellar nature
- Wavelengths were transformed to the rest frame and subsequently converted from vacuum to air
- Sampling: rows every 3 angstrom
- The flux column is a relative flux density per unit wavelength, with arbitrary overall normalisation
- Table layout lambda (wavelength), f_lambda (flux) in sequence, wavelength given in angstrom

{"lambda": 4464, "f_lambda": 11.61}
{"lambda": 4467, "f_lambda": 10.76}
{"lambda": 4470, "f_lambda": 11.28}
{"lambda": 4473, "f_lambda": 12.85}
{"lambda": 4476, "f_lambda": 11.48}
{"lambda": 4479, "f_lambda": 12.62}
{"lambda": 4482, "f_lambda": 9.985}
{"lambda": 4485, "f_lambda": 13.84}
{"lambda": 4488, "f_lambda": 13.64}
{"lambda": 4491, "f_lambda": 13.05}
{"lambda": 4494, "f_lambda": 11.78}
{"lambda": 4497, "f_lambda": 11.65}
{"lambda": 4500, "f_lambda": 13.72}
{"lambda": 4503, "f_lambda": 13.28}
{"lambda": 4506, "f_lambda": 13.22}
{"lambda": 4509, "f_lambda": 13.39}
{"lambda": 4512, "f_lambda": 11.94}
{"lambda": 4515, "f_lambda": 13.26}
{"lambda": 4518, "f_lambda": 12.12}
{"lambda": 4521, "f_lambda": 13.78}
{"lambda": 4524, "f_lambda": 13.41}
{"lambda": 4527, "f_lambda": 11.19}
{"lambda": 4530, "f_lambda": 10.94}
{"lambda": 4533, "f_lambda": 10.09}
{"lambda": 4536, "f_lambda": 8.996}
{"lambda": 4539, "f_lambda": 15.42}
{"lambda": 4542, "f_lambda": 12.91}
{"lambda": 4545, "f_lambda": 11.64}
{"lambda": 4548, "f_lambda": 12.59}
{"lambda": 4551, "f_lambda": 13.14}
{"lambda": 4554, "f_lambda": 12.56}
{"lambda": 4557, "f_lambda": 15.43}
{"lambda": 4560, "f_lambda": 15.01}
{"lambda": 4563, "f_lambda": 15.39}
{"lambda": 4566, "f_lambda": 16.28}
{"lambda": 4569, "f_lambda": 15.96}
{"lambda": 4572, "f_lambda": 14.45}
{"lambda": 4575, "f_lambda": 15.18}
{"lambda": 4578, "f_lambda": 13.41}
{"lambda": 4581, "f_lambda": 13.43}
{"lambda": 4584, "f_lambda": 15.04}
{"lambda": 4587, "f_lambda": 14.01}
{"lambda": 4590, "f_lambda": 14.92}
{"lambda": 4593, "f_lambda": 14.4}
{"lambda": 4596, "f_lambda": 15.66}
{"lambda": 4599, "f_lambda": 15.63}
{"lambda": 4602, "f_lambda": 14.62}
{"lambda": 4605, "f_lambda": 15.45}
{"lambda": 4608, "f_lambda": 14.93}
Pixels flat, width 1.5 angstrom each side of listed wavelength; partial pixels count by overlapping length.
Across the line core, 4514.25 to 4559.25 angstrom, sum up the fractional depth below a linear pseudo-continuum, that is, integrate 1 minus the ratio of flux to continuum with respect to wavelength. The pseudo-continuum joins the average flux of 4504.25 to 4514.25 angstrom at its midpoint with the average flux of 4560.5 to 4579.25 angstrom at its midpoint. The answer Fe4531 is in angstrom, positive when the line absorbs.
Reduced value 4.5 angstrom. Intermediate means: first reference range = 12.9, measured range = 12.5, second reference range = 15.1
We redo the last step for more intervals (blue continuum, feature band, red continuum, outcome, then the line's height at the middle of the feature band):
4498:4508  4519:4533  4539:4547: 1.1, 13.1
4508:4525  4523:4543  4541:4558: 1.8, 13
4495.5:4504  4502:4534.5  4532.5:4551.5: 0.4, 12.6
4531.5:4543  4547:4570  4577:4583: -3.4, 12.7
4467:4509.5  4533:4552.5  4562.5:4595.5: 2.2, 13.9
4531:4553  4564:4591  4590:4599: -1.2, 14.1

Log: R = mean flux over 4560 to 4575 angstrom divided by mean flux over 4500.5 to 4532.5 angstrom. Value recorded 1.2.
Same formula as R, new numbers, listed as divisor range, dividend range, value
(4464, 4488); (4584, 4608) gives 1.25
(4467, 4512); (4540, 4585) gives 1.14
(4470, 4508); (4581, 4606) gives 1.18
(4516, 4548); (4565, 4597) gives 1.22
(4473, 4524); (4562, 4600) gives 1.17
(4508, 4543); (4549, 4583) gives 1.19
